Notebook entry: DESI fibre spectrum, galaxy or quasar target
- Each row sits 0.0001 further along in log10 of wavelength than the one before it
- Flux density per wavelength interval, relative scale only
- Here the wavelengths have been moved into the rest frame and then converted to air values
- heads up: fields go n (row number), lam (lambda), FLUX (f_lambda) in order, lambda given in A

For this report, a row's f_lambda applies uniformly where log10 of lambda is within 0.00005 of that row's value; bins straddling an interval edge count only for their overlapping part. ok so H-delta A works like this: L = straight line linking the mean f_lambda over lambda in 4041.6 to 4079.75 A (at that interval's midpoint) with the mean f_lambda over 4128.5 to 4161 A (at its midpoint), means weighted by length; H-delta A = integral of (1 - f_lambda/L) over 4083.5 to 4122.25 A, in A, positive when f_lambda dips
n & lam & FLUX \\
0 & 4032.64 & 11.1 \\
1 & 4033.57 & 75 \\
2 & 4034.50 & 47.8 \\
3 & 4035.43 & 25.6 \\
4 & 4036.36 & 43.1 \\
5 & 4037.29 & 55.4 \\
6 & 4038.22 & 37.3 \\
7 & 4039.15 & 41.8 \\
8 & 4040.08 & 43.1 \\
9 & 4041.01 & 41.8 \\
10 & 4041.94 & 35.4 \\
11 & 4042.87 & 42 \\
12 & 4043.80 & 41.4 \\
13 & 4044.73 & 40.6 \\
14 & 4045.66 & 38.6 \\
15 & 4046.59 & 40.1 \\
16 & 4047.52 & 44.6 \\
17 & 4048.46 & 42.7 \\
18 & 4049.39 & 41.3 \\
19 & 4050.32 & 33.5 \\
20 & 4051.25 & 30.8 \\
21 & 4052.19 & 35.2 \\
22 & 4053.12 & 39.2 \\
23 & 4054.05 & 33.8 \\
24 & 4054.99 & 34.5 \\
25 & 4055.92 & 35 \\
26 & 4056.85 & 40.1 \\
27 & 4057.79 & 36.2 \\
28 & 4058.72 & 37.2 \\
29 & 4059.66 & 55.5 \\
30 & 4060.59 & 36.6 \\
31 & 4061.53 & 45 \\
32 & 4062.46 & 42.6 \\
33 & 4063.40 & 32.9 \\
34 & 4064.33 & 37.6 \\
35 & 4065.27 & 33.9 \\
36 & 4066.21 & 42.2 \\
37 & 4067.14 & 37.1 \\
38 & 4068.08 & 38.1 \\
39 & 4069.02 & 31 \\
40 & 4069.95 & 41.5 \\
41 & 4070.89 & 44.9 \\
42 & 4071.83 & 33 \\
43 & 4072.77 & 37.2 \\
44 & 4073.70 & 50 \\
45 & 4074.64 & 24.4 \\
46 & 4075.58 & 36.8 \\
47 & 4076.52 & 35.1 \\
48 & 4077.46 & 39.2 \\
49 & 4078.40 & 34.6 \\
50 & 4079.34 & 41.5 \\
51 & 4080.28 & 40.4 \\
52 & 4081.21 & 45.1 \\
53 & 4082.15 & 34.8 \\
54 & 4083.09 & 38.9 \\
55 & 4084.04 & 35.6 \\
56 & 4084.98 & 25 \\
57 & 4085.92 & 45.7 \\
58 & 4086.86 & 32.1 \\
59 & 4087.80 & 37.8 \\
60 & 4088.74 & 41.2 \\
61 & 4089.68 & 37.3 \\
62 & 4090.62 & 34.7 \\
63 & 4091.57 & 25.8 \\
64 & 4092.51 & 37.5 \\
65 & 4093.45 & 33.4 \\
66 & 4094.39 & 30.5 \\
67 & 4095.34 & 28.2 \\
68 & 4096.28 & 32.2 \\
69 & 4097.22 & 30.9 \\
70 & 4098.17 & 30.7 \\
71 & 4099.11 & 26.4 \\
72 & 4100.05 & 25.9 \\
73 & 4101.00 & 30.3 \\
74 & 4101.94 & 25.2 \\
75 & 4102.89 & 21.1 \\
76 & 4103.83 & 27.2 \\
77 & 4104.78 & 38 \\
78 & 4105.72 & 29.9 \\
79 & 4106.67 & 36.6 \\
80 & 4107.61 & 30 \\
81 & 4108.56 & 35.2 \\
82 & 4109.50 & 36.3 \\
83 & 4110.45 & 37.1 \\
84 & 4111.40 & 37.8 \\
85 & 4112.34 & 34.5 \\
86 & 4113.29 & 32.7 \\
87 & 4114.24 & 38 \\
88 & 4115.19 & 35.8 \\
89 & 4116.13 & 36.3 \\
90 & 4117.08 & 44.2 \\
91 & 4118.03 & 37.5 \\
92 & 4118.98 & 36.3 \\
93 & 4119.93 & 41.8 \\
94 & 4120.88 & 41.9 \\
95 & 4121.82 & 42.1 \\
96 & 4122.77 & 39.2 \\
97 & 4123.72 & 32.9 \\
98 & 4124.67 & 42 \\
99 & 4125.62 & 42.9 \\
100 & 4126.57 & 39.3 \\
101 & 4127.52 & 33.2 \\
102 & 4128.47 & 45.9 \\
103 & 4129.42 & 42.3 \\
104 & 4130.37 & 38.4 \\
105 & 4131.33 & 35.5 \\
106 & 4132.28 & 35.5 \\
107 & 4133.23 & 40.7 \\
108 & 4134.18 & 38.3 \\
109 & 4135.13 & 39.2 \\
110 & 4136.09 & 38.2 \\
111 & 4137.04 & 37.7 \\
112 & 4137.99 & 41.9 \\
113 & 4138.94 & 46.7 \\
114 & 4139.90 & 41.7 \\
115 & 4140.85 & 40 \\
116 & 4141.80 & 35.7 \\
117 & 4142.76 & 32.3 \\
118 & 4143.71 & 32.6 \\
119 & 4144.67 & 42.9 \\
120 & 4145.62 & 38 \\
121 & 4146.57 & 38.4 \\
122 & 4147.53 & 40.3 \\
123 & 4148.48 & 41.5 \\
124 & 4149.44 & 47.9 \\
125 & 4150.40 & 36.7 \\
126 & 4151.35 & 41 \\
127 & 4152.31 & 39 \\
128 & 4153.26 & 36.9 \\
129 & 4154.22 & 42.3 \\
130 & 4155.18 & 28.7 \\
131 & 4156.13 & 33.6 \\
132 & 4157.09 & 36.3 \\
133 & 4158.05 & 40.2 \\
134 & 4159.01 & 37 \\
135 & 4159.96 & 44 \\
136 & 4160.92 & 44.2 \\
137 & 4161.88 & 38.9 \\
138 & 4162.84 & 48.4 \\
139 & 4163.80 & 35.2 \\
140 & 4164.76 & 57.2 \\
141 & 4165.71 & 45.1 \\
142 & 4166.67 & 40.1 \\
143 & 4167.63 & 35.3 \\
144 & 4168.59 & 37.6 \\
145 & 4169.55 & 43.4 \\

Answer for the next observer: 4.6 A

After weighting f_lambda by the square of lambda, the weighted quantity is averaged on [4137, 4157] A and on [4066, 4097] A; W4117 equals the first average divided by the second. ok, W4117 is 1.10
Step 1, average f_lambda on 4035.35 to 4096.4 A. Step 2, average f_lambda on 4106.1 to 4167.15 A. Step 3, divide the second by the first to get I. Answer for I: 1.03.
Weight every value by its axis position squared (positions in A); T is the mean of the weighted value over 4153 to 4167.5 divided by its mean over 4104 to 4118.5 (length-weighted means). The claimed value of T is 1.2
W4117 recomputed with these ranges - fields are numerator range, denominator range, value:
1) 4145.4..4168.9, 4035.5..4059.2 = 1.08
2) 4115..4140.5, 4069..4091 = 1.08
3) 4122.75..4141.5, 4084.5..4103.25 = 1.27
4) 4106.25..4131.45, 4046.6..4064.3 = 1.01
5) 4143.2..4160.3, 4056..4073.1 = 1.04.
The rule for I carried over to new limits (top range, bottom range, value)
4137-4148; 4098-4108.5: 1.33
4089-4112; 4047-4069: 0.83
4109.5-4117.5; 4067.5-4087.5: 0.99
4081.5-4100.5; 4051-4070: 0.88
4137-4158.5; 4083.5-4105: 1.22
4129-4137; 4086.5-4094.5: 1.11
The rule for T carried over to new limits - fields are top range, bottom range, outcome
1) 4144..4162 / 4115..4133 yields 1.02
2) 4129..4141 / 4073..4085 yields 1.09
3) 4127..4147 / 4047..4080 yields 1.05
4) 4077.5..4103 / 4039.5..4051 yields 0.85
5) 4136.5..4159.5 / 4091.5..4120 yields 1.20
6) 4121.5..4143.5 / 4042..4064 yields 1.04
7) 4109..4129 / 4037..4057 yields 1.01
